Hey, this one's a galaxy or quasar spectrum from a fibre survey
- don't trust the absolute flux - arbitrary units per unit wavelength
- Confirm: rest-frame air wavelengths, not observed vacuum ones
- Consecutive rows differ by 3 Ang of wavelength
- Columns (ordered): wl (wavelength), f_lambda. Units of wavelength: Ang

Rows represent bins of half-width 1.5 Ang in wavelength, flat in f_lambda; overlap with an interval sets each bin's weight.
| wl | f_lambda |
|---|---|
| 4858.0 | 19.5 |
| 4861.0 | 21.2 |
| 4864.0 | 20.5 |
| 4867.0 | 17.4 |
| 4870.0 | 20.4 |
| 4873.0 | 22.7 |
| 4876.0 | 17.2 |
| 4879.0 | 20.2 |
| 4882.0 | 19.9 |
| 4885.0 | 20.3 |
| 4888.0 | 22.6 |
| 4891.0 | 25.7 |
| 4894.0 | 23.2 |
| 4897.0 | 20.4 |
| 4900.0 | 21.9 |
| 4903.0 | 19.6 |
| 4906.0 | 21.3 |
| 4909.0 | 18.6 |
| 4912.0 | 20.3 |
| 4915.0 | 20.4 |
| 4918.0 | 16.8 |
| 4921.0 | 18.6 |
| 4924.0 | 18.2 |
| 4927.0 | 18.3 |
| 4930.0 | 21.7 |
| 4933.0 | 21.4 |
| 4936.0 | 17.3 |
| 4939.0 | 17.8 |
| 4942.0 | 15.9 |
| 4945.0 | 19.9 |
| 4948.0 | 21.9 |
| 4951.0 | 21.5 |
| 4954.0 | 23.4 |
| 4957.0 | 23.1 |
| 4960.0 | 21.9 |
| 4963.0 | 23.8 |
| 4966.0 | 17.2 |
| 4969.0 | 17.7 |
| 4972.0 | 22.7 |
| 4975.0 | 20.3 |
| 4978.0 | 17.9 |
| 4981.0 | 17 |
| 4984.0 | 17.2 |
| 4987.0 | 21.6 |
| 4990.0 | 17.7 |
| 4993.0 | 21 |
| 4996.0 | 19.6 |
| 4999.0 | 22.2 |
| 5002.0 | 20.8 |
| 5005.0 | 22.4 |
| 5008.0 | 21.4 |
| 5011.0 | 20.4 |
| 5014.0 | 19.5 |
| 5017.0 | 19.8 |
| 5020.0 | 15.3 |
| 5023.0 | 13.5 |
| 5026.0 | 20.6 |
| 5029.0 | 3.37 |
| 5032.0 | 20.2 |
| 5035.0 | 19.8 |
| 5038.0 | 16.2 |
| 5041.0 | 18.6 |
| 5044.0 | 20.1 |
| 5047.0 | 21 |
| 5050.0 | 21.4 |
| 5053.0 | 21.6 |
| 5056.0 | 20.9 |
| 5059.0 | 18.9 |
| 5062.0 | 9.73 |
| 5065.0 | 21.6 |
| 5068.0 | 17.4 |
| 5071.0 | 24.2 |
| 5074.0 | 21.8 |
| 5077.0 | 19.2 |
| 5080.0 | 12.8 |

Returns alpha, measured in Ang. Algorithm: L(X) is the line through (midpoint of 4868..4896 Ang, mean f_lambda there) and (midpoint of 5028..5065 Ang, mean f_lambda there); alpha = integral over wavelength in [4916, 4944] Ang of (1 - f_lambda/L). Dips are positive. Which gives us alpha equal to 2.5 Ang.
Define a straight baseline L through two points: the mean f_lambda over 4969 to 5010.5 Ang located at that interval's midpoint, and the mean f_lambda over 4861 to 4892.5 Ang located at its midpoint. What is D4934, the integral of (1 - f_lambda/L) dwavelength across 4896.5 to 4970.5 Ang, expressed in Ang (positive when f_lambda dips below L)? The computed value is 1.6 Ang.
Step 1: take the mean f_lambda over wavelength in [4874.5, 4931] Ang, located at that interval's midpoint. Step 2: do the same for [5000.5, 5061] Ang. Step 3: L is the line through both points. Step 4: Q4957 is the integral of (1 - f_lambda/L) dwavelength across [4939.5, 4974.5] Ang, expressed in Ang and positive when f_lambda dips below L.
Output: -2.0 Ang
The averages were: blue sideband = 20.3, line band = 20.7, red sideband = 18.7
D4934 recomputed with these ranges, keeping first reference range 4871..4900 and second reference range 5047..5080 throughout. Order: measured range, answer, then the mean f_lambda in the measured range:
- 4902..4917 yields 0.8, 19.9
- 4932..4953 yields 1.3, 19.4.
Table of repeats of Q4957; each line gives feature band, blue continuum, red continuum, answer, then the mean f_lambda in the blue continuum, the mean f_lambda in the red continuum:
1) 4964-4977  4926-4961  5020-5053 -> 0.0 Ang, 20.3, 17.6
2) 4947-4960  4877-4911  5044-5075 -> -1.1 Ang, 21.2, 19.8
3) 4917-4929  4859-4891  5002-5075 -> 1.1 Ang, 20.5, 18.8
